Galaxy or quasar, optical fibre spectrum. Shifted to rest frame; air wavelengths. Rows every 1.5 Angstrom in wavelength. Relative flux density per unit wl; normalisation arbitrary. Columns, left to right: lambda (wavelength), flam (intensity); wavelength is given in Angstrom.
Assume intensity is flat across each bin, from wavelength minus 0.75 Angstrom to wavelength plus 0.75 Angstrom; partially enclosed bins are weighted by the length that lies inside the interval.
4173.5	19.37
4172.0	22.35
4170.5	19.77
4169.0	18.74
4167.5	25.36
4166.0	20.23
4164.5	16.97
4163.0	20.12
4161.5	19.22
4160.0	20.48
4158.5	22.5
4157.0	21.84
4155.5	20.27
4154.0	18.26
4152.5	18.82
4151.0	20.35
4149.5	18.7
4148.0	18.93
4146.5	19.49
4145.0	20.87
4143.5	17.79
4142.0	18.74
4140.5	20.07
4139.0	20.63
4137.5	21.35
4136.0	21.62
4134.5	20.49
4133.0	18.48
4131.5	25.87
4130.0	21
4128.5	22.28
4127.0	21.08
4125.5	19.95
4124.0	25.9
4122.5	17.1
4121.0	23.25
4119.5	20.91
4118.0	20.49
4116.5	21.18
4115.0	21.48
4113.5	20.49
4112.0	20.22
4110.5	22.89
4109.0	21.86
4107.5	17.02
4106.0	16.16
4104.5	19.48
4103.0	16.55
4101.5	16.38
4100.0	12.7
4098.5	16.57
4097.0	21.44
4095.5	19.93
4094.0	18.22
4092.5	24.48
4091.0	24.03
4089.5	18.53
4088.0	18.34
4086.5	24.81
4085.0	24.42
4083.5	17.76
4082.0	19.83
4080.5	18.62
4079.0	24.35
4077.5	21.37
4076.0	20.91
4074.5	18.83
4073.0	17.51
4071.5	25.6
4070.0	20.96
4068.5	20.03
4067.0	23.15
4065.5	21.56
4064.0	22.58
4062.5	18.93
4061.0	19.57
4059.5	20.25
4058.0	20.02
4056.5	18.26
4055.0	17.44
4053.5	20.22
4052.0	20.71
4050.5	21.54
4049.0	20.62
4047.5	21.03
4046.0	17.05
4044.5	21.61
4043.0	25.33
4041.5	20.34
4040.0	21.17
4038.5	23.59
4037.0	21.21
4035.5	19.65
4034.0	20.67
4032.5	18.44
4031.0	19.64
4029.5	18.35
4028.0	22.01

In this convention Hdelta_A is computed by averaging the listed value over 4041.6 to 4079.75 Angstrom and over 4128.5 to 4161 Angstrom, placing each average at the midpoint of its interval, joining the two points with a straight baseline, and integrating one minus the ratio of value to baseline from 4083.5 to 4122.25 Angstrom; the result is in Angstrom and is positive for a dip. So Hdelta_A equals 1.1 Angstrom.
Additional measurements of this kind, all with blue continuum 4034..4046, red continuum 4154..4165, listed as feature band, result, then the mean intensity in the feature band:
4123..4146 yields -0.67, 21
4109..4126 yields -0.58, 21.3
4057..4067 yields 0.28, 20.6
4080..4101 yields 0.97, 20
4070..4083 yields 0.15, 20.8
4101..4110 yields 1.15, 18.1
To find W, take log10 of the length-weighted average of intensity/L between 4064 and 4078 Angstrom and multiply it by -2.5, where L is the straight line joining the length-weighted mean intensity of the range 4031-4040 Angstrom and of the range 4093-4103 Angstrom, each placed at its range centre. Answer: -0.12 mag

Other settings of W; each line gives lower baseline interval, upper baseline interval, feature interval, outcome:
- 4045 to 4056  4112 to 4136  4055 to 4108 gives 0.025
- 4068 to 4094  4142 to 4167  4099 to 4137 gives 0.011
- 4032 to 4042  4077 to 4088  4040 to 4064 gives 0.036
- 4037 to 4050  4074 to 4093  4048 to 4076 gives 0.044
